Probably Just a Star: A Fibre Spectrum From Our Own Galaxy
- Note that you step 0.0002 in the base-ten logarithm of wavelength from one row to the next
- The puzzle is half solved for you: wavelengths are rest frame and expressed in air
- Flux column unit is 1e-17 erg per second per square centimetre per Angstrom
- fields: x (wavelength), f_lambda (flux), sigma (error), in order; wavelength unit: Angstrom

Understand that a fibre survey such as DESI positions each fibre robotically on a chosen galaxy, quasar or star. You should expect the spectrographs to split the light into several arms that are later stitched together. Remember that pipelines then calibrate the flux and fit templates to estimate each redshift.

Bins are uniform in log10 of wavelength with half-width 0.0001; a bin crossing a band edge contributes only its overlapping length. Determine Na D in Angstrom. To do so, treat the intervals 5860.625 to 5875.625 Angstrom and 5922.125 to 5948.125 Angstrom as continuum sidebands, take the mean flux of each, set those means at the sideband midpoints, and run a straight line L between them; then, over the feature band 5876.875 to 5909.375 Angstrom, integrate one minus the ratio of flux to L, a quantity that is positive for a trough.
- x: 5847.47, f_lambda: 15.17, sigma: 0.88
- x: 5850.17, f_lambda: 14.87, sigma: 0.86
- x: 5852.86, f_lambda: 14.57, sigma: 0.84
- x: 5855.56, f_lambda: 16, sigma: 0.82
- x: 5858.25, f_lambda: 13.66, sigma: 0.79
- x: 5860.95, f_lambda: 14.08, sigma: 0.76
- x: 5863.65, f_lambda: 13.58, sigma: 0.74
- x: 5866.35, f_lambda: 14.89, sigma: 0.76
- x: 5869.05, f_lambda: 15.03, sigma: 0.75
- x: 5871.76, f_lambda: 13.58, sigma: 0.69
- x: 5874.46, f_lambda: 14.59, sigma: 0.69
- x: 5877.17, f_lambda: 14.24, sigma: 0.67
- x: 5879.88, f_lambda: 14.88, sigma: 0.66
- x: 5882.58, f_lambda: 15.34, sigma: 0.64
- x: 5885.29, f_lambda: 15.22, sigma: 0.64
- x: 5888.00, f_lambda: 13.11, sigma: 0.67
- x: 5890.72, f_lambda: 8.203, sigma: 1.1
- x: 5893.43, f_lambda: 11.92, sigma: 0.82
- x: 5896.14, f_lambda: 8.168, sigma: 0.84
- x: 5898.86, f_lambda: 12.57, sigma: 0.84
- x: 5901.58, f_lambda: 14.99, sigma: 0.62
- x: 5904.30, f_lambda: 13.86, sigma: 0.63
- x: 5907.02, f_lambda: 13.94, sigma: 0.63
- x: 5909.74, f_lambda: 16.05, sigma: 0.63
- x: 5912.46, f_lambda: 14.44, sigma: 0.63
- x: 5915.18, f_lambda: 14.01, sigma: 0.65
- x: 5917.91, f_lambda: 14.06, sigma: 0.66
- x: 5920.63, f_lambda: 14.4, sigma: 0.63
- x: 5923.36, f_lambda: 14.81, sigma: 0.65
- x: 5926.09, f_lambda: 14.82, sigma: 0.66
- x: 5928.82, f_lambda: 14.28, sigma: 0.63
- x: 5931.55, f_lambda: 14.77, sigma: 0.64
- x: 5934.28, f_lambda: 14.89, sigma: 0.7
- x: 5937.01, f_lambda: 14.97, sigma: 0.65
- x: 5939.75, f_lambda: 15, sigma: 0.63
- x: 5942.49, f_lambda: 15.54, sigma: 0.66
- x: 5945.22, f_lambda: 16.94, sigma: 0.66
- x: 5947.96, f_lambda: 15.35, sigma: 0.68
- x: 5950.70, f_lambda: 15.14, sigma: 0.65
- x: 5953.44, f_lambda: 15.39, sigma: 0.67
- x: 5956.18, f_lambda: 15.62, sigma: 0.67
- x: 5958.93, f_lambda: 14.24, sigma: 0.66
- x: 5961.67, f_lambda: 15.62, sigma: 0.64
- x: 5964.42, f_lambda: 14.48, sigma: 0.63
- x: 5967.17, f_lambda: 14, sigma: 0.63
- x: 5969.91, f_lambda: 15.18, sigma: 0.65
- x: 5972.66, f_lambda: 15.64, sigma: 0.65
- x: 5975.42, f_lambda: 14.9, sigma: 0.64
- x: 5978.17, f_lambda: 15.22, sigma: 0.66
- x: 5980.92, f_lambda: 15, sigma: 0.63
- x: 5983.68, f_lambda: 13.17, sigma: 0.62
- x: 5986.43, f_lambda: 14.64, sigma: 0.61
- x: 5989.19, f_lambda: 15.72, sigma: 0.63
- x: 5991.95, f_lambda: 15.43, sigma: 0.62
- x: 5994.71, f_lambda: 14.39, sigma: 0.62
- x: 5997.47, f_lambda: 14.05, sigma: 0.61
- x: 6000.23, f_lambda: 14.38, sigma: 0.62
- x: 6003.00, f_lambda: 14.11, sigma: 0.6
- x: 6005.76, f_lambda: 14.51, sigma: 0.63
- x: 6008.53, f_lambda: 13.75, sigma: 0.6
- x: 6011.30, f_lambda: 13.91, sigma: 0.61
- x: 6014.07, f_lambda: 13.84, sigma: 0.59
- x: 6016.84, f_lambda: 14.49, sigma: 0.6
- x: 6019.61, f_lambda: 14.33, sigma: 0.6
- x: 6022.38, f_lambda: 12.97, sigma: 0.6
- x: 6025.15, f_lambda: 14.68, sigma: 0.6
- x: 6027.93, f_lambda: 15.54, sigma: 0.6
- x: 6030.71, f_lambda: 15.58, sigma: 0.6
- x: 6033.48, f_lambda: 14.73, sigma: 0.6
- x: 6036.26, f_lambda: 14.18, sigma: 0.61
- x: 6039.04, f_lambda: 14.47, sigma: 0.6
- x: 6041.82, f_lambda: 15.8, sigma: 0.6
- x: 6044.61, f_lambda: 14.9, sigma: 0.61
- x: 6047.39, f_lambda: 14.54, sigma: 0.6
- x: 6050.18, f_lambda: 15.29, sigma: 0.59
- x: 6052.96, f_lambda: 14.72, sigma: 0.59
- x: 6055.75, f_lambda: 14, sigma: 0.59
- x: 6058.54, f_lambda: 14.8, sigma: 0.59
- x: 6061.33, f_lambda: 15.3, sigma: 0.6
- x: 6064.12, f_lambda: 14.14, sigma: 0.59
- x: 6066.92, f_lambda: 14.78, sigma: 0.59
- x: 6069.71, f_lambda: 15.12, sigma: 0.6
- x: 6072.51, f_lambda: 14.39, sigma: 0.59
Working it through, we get 3.4 Angstrom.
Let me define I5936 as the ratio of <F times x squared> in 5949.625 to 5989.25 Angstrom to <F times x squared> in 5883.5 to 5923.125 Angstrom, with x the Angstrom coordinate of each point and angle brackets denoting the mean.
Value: 1.15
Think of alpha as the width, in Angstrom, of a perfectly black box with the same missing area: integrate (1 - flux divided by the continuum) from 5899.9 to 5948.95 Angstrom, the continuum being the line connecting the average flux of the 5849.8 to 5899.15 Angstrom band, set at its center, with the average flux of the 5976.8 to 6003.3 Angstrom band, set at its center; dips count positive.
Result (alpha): -2.7 Angstrom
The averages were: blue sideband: 13.6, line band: 14.8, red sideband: 14.6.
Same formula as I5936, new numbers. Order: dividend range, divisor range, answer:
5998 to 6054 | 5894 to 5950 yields 1.05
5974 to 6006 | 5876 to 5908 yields 1.16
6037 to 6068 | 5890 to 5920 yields 1.19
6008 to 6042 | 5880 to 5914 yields 1.14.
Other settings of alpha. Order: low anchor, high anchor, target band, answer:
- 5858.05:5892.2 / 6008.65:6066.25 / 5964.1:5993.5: -1.1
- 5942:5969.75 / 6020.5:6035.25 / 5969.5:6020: 1.3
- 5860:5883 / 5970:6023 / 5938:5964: -1.7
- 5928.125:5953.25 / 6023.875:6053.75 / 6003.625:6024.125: 1.4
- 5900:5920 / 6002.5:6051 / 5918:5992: -2.5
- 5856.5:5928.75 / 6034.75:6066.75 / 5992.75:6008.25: 0.2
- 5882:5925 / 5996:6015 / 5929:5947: -2.2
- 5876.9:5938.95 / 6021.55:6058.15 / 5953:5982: -1.6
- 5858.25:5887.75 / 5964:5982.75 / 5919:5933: 0.1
